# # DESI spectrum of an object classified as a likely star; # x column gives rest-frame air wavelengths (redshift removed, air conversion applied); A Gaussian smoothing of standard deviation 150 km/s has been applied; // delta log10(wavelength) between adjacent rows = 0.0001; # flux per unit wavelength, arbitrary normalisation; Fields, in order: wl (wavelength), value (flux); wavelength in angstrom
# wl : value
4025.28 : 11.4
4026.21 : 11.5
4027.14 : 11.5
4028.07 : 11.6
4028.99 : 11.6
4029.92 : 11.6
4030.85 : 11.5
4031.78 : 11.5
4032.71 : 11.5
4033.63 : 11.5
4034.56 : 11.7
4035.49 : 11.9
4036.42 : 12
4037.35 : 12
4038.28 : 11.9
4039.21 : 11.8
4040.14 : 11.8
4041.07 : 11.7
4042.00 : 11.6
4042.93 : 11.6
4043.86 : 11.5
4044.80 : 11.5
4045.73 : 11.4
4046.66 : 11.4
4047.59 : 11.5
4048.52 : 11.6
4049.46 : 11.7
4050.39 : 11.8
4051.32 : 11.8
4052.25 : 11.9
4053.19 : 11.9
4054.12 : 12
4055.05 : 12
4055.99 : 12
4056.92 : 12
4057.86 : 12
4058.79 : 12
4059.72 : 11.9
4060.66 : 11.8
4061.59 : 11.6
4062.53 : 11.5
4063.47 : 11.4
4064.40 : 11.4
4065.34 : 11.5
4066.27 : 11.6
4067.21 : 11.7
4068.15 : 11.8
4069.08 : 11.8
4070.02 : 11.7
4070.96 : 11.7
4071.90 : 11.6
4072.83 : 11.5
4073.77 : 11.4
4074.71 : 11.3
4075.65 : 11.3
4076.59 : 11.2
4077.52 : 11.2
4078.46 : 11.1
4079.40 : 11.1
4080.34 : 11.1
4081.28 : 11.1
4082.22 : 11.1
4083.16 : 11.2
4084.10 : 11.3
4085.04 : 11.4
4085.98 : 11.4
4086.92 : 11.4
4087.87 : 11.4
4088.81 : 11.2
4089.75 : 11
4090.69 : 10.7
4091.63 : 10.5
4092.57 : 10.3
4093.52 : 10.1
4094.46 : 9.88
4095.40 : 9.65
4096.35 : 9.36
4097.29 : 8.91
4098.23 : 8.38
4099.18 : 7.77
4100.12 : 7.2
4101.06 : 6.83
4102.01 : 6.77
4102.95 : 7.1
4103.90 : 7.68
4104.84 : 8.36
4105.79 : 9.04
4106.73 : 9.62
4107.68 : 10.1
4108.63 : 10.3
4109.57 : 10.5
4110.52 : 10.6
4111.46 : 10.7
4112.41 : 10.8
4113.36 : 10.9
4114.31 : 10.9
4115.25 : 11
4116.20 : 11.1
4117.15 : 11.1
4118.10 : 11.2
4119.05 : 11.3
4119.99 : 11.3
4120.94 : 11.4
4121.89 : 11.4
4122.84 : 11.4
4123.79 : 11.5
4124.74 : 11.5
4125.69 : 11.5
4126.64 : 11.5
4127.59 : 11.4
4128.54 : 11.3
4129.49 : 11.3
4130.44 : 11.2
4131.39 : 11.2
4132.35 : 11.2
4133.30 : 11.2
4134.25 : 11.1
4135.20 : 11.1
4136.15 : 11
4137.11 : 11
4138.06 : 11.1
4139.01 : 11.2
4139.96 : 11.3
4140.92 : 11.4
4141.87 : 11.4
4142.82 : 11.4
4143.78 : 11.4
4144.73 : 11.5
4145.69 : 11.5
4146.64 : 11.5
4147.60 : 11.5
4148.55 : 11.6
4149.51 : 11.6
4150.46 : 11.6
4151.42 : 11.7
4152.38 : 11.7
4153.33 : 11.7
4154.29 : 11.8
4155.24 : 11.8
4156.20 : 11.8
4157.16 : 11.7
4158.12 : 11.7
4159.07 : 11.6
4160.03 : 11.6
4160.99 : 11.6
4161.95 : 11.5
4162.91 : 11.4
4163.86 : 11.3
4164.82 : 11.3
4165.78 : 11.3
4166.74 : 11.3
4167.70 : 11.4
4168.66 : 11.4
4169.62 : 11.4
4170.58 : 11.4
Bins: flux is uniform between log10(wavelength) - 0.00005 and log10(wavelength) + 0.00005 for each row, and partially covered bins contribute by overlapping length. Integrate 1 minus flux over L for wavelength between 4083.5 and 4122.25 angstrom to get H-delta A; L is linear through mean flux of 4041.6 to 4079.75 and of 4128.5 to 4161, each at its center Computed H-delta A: 5.0 angstrom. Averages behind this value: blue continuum 11.6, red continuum 11.4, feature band 10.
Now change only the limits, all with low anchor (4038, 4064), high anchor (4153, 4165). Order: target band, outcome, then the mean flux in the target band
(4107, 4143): 1.6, 11.1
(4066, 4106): 4.7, 10.3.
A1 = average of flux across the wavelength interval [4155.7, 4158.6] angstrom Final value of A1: 11.7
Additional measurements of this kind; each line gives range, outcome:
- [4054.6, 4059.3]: 12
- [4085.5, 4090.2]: 11.3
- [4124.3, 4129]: 11.4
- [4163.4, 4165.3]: 11.3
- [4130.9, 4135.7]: 11.2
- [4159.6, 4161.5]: 11.6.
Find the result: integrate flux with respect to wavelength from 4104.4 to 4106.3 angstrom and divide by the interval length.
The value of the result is 8.73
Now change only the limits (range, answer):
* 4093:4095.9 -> 9.85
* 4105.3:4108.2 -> 9.57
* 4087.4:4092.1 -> 11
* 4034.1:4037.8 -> 11.9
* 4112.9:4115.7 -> 11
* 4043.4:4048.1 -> 11.5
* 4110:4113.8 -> 10.7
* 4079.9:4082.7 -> 11.1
